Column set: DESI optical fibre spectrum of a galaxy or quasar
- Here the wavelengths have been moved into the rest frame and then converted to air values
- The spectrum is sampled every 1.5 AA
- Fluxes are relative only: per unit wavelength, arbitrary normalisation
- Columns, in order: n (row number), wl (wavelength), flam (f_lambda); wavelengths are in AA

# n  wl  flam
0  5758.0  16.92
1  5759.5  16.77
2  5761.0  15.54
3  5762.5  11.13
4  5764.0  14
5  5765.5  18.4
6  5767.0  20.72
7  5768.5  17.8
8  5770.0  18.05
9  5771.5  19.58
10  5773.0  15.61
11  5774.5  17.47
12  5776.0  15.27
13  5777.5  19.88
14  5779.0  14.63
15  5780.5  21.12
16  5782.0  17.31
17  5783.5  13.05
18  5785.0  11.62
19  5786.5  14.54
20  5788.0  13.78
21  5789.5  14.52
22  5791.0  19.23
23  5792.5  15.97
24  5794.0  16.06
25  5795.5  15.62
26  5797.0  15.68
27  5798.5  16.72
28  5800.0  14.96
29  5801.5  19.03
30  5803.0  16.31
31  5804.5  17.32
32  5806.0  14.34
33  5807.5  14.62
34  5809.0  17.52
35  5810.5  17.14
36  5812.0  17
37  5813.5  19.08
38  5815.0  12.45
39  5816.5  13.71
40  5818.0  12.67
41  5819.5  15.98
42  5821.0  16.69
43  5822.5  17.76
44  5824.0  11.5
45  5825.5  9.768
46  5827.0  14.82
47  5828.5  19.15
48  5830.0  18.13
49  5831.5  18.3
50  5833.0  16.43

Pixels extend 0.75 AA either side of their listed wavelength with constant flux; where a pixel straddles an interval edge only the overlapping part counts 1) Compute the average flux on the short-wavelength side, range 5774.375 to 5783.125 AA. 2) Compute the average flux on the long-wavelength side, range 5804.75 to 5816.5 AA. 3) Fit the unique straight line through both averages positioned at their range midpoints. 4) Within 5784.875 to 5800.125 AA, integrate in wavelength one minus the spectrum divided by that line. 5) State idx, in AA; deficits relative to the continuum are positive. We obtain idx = 1.1 AA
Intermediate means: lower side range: 17.4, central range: 15.5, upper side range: 15.9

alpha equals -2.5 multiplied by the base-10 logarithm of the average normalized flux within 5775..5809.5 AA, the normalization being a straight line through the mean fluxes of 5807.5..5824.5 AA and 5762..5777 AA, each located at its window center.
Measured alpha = 0.016 mag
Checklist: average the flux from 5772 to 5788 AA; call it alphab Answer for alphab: 16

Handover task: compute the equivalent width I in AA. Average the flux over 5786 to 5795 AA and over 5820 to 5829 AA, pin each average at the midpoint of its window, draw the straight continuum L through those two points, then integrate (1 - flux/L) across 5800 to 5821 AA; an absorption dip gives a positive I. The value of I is -1.0 AA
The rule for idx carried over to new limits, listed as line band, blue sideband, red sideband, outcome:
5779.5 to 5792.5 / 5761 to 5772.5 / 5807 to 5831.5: 0.6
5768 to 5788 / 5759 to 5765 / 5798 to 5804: -1.5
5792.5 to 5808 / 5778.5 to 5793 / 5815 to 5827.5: -1.2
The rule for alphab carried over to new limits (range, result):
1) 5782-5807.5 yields 15.6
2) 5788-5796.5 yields 16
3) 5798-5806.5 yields 16.5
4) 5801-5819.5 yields 15.9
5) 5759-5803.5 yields 16.3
